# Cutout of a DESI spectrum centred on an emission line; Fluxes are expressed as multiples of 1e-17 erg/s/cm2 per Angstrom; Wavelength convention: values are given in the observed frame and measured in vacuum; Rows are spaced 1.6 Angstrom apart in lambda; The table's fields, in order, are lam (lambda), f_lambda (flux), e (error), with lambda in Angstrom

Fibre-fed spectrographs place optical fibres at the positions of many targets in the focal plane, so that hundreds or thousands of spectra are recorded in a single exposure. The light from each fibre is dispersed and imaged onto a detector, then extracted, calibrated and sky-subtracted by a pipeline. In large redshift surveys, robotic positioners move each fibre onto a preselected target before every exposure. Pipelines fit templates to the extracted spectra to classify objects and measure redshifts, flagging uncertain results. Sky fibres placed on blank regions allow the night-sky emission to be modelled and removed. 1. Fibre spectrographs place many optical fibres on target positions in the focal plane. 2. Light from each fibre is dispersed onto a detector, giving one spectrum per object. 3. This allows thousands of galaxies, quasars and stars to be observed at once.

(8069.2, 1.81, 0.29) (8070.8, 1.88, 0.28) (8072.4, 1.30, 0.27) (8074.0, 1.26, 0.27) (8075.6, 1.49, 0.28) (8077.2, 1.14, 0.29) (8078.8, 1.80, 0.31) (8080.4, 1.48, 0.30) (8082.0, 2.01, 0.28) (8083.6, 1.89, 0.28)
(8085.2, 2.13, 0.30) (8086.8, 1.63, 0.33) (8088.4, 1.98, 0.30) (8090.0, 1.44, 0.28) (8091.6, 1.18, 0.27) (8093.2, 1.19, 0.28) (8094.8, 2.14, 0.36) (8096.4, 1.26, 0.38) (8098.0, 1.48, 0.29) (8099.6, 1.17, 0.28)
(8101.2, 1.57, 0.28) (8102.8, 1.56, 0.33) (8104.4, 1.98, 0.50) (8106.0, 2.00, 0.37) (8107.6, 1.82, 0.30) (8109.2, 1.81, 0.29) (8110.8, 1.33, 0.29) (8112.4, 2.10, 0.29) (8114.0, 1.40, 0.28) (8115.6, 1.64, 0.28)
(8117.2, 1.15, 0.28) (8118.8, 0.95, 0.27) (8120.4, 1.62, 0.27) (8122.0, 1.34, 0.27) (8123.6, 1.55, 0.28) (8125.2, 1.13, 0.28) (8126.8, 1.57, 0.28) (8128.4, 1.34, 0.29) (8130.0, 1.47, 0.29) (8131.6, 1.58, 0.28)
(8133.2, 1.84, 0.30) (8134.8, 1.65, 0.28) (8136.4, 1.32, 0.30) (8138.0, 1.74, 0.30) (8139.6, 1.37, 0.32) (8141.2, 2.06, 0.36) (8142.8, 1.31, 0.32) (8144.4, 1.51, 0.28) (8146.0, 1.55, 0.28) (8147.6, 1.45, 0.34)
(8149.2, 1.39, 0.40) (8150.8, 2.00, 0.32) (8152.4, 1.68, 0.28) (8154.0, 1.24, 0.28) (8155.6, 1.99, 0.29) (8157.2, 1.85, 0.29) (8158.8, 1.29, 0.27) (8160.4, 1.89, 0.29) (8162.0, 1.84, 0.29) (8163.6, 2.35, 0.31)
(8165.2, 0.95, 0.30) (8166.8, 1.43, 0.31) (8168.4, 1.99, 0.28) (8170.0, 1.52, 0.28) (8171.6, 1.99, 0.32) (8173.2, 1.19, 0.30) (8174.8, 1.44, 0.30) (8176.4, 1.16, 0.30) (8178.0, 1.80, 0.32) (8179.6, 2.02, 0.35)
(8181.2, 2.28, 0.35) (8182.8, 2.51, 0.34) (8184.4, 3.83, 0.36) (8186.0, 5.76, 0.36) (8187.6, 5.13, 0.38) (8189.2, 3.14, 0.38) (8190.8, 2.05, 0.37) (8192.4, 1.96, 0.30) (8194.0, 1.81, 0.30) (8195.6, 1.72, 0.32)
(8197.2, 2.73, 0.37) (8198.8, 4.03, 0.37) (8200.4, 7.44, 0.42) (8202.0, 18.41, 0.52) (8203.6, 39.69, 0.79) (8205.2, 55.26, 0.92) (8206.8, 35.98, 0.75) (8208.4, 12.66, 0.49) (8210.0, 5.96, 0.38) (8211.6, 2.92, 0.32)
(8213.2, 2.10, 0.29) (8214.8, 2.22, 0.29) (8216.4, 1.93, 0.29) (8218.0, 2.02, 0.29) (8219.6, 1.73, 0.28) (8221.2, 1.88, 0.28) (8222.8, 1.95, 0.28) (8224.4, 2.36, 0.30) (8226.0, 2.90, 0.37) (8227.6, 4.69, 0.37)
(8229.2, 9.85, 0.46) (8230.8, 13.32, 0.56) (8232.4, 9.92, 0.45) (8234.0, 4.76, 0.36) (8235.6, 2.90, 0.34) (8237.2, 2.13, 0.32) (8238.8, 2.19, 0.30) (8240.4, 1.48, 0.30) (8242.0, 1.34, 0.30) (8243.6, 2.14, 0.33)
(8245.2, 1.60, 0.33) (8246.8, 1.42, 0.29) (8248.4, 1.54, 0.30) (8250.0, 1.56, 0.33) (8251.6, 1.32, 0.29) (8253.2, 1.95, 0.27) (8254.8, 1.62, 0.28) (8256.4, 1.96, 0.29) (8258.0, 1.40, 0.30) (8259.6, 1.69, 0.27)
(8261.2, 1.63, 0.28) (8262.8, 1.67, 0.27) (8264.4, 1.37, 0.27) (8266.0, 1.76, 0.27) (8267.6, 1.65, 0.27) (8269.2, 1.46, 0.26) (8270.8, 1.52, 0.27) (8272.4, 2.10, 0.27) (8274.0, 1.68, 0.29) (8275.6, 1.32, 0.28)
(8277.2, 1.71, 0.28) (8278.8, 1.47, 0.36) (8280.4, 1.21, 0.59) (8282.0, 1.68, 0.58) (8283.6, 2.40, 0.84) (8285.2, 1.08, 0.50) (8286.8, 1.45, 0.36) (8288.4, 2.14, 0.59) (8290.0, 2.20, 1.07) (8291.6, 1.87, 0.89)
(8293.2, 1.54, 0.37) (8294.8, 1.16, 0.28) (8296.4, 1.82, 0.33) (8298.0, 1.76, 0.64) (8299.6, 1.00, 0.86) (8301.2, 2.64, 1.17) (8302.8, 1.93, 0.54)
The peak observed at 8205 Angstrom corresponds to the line Halpha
